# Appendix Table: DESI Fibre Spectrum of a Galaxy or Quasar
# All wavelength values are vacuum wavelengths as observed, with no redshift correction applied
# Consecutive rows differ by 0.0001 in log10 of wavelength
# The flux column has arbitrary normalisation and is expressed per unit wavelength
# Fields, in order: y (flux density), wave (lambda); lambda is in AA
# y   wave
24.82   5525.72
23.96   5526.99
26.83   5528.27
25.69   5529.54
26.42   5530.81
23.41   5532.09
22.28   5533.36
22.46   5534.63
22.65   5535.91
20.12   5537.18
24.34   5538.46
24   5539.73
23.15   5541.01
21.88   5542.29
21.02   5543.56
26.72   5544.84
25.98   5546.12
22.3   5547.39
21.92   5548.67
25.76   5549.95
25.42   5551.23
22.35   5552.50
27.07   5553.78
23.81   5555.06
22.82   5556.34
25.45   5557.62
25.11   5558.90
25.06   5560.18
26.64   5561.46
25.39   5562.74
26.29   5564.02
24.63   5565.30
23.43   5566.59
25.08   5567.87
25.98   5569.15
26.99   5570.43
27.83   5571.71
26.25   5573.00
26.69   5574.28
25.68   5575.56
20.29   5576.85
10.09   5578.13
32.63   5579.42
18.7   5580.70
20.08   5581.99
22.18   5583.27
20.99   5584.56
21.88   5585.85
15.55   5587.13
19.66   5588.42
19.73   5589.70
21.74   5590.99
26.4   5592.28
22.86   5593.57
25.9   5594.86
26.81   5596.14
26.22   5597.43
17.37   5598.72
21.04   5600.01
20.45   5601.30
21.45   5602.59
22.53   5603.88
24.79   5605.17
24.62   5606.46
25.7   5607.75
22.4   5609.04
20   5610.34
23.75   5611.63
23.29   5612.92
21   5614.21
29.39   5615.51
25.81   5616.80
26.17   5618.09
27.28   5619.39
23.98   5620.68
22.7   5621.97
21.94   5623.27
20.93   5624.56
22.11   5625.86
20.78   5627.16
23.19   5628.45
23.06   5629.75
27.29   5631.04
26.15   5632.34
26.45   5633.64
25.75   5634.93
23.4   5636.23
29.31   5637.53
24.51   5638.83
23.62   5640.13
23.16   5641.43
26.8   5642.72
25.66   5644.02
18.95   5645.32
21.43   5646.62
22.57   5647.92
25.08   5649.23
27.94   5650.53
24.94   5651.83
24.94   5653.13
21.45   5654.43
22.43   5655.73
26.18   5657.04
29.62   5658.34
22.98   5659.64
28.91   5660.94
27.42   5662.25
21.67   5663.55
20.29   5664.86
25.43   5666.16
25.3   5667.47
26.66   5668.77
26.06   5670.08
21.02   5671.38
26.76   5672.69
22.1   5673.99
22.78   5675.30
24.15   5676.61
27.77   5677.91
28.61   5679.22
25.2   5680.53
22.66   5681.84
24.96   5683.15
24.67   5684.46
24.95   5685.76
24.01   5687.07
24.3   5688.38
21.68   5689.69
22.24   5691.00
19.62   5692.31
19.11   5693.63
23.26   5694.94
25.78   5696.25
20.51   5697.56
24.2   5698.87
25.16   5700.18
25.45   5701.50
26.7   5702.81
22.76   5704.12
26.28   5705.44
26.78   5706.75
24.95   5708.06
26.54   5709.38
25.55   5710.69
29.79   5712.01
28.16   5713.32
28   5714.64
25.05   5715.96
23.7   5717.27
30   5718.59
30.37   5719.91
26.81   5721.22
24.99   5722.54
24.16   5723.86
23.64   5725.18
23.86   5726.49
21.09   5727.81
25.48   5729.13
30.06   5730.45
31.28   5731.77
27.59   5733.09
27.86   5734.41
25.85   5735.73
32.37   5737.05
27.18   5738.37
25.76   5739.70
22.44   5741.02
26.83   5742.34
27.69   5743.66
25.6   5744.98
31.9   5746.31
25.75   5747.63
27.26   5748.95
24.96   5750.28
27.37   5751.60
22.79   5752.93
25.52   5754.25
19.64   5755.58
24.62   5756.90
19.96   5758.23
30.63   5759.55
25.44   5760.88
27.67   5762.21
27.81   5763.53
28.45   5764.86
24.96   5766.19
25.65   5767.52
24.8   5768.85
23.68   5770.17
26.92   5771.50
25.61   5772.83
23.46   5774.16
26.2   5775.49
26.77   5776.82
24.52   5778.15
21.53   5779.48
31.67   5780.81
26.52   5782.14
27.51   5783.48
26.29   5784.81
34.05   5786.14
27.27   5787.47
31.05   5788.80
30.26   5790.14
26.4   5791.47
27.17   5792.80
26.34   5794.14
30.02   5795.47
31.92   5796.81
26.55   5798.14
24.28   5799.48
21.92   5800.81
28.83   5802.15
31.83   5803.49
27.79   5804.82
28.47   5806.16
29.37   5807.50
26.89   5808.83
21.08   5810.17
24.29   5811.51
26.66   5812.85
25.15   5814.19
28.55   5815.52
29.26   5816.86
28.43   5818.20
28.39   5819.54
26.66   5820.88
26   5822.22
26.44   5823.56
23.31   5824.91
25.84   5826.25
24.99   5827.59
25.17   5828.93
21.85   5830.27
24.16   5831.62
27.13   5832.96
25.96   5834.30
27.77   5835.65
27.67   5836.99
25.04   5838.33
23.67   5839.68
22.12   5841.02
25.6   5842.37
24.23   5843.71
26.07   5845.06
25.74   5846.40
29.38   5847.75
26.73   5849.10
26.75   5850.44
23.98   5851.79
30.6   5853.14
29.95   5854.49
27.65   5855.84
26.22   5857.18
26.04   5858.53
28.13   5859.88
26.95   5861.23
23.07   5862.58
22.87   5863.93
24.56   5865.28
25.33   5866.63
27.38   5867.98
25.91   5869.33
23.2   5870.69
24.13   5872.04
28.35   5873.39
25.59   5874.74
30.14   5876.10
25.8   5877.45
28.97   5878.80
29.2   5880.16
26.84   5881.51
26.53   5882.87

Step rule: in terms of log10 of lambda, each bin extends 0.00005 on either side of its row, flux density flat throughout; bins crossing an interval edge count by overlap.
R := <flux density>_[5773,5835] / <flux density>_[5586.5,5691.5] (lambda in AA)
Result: 1.1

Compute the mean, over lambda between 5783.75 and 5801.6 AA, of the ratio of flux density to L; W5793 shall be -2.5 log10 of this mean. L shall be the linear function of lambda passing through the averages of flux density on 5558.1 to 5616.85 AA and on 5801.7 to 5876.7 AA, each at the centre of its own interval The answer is -0.09 mag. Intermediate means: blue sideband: 23.4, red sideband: 26.3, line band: 28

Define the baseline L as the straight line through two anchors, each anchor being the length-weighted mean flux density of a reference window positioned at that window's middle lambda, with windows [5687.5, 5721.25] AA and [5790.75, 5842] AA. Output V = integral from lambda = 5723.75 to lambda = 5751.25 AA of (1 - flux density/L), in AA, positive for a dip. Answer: -1.29 AA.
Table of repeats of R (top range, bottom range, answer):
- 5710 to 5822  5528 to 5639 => 1.13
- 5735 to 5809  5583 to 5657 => 1.14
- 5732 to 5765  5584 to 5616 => 1.17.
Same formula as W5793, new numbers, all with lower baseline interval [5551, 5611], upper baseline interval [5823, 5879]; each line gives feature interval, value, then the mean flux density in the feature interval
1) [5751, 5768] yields -0.014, 25.4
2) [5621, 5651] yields -0.004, 24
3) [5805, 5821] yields -0.058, 27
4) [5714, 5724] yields -0.087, 26.8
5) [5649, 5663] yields -0.067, 25.6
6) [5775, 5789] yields -0.091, 27.5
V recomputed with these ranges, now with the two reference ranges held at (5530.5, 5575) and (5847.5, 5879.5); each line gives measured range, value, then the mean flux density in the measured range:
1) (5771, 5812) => -1.81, 27.2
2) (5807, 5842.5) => 0.61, 25.8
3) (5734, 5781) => -0.25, 26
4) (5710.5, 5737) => -1.25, 26.8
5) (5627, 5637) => 0.10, 24.8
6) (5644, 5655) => 0.68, 23.6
